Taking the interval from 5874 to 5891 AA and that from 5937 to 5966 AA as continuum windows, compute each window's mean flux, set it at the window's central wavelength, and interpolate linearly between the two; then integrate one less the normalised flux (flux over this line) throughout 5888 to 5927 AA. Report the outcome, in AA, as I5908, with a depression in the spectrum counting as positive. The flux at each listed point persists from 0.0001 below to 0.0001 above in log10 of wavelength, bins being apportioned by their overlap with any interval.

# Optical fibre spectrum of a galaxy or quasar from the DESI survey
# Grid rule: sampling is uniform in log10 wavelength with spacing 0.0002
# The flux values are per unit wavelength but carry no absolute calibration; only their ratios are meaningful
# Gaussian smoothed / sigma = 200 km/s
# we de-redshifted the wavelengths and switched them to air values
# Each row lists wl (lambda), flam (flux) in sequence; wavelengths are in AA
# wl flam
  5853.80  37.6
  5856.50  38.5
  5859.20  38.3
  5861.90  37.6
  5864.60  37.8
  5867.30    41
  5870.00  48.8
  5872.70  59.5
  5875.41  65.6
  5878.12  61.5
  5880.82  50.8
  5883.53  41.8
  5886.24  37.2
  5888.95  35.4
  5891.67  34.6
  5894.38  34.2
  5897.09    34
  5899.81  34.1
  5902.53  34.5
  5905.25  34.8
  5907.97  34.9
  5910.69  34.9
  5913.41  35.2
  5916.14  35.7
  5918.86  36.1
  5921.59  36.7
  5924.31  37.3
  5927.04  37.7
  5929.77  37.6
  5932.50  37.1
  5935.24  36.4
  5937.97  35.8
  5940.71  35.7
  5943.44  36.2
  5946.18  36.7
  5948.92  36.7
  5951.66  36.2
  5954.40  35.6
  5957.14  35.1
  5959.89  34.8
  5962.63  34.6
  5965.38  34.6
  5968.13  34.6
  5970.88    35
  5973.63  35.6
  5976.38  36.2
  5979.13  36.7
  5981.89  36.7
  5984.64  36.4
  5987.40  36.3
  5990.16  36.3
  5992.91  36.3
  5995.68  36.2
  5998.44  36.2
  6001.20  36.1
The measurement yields 7.37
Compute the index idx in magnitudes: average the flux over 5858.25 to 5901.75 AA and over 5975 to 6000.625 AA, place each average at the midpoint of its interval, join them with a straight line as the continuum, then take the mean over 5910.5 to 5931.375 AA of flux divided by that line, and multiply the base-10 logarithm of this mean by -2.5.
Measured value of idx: 0.12 mag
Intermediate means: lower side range 43.2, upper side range 36.4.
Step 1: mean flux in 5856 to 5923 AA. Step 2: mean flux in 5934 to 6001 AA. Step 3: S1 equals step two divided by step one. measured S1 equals 0.9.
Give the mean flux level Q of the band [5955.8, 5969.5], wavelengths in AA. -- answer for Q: 34.7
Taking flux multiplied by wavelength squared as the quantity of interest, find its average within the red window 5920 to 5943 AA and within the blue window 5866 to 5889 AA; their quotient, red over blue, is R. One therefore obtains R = 0.75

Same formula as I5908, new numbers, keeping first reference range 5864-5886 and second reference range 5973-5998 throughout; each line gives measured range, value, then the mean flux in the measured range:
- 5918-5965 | 6.4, 36.2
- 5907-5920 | 2.9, 35.4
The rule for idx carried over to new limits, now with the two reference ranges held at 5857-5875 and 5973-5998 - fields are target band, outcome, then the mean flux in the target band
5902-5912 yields 0.20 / 34.8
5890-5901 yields 0.24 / 34.3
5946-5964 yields 0.08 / 35.6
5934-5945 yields 0.10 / 36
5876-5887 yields -0.14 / 49.6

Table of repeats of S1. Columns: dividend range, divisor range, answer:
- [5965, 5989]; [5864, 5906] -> 0.83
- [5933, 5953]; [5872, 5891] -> 0.74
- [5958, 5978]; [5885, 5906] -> 1.01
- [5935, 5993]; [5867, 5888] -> 0.70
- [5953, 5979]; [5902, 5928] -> 0.98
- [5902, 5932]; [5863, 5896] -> 0.79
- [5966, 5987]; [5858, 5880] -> 0.73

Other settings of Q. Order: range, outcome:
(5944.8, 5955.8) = 36.3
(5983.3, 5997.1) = 36.3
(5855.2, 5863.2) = 38.1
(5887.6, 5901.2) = 34.4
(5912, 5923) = 35.9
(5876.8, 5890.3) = 45.3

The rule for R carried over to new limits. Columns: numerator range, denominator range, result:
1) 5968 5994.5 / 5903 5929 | 1.03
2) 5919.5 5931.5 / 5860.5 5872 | 0.90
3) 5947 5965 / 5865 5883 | 0.69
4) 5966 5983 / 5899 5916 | 1.05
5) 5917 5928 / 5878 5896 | 0.92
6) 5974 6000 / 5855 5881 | 0.79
